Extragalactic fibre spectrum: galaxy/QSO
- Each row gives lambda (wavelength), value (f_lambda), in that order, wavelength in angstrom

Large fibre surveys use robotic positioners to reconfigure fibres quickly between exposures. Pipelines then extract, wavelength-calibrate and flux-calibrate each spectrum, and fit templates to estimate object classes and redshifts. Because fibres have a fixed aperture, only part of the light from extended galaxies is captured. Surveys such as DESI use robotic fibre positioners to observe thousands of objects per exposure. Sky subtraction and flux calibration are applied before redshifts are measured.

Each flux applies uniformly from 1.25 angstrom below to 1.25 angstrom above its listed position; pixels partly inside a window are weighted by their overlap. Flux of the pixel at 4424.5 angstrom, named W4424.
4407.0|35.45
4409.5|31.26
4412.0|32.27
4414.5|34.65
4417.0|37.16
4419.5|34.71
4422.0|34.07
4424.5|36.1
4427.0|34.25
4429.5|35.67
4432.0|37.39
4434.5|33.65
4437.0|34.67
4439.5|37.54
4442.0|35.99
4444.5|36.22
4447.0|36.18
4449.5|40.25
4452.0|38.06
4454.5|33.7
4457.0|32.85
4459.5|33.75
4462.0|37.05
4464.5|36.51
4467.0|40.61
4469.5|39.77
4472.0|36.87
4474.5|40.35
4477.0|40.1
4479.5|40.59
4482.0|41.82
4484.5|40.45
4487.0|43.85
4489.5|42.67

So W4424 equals 36.1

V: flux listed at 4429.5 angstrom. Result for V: 35.67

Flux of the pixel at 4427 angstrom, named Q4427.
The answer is 34.25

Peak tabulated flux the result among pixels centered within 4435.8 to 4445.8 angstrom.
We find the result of 37.54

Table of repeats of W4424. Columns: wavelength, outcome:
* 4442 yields 35.99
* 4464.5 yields 36.51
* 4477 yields 40.1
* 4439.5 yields 37.54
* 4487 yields 43.85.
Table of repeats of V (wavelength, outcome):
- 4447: 36.18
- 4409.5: 31.26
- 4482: 41.82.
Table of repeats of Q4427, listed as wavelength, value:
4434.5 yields 33.65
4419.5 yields 34.71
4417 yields 37.16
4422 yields 34.07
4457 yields 32.85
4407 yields 35.45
